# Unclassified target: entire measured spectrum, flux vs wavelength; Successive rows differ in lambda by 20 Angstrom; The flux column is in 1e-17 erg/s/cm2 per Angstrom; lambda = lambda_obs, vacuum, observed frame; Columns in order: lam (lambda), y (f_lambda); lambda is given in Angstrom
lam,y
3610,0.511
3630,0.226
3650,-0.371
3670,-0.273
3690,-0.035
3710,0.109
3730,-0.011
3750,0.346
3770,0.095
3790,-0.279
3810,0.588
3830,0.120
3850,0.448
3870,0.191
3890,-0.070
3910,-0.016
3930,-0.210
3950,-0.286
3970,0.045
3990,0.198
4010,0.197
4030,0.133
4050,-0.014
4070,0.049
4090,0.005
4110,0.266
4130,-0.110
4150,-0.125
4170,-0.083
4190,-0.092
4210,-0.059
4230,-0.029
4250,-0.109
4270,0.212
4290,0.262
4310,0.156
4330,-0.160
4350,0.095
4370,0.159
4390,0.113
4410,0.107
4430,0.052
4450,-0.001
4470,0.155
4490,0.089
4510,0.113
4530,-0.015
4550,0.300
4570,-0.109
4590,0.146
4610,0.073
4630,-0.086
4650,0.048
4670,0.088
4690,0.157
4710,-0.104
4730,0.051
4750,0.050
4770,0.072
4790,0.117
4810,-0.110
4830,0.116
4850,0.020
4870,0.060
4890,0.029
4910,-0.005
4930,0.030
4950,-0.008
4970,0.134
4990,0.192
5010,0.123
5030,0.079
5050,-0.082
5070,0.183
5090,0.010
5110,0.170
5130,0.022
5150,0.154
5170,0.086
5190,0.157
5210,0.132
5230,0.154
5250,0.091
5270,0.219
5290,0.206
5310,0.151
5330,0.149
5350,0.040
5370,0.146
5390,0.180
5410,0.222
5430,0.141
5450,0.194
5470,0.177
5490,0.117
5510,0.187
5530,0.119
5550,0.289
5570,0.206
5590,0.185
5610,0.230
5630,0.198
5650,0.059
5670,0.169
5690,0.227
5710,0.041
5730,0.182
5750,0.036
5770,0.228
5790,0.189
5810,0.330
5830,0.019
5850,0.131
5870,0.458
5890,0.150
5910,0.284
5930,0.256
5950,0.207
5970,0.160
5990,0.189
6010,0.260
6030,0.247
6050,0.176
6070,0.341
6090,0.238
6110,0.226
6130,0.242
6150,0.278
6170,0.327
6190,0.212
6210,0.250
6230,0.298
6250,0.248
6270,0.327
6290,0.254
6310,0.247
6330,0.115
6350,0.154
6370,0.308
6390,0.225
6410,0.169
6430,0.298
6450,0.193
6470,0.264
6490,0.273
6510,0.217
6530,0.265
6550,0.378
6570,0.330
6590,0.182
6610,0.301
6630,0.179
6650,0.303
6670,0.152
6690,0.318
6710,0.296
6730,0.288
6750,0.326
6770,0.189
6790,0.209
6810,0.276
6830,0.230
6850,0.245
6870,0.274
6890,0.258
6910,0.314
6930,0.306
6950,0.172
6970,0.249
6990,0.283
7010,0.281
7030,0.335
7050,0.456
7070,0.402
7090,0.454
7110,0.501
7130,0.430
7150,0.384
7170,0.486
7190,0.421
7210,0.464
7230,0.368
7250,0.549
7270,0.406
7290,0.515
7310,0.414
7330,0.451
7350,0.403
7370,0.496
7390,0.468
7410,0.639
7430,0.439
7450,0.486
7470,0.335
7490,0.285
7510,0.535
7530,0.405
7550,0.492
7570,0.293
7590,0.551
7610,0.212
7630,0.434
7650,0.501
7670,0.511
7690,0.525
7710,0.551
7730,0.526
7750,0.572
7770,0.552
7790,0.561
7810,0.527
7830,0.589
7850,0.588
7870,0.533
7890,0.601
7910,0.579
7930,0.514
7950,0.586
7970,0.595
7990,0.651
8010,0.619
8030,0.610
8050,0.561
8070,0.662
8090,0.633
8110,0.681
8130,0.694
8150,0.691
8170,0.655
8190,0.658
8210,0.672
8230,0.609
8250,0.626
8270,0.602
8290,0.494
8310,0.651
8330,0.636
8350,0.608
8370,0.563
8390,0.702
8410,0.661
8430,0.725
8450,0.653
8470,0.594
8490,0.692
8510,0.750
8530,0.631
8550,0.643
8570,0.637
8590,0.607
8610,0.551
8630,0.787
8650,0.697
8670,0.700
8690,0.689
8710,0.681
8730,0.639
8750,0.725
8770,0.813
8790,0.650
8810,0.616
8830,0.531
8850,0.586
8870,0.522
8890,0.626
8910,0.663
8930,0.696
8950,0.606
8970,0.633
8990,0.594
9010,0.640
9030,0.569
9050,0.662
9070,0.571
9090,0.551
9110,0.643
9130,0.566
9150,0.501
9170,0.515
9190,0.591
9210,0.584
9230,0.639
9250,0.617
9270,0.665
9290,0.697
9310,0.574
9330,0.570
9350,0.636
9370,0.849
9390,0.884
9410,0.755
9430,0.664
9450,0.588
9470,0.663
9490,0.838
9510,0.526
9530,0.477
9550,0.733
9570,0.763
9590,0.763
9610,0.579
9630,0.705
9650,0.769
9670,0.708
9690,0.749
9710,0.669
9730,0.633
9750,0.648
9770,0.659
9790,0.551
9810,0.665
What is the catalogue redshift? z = 0.77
